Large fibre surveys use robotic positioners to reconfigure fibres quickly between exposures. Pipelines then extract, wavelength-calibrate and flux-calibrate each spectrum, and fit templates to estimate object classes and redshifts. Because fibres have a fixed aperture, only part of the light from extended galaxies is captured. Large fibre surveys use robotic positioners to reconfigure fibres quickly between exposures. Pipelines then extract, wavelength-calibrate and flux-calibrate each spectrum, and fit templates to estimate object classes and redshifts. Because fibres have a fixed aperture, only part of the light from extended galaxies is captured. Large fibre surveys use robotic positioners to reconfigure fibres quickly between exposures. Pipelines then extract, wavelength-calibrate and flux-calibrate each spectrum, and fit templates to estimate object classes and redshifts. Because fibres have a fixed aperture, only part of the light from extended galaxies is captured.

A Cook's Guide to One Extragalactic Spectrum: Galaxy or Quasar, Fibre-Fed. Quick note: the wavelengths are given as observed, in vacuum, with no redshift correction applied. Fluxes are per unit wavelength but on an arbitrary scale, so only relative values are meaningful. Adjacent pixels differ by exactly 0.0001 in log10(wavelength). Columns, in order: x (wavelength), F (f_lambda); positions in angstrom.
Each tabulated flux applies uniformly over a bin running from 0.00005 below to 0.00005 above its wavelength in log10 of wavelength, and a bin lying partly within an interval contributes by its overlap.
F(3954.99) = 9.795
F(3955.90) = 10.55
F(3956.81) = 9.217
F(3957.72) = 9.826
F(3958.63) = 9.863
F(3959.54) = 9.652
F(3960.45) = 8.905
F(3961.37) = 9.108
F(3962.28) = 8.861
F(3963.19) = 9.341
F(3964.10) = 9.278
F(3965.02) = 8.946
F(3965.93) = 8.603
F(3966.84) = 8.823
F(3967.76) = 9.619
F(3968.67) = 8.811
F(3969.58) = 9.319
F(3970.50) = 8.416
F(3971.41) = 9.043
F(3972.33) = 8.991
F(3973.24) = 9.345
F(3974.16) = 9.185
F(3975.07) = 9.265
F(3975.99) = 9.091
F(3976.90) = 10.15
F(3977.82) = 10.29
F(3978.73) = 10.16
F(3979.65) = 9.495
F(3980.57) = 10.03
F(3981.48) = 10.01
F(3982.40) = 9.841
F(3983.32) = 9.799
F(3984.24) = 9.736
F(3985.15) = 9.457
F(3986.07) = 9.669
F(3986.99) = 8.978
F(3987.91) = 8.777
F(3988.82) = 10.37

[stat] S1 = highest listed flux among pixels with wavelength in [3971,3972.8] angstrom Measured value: 9.043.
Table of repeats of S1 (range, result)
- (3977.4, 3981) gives 10.29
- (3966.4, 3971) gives 9.619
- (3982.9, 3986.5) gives 9.799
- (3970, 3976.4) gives 9.345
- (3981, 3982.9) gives 10.01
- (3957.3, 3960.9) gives 9.863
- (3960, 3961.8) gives 9.108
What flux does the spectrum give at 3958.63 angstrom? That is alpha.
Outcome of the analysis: 9.863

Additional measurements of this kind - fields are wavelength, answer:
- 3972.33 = 8.991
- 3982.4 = 9.841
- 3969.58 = 9.319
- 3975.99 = 9.091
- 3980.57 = 10.03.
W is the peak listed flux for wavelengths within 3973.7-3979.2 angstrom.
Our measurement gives 10.29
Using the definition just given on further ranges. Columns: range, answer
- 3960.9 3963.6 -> 9.341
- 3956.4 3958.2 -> 9.826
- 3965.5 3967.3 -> 8.823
